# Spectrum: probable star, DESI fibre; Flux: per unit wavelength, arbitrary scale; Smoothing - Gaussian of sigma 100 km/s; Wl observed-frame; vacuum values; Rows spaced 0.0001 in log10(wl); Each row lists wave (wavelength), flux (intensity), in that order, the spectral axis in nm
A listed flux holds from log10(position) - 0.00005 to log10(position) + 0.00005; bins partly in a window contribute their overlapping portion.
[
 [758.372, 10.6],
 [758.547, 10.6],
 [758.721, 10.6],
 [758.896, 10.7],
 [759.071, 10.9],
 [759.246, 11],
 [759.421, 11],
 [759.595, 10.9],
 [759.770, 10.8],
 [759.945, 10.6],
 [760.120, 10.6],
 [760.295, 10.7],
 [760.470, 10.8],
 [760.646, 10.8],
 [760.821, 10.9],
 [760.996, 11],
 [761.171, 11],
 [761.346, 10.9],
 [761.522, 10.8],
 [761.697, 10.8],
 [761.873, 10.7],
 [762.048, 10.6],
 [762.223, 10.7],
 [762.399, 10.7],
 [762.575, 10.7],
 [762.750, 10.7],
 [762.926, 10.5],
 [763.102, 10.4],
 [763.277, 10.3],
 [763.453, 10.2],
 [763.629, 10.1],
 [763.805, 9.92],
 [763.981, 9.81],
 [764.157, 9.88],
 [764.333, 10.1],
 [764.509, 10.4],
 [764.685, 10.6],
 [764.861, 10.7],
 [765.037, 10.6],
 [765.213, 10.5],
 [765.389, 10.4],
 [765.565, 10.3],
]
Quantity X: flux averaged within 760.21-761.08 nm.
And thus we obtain 10.8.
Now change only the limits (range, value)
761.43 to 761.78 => 10.8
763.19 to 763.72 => 10.2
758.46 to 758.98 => 10.6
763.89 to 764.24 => 9.84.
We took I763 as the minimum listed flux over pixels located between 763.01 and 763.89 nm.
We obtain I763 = 9.92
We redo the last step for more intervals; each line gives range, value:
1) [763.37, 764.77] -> 9.81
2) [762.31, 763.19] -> 10.4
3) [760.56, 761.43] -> 10.8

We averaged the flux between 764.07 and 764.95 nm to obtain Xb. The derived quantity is 10.3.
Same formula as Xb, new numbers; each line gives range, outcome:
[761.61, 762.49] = 10.7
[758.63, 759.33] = 10.8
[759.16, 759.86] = 10.9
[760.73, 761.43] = 11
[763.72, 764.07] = 9.86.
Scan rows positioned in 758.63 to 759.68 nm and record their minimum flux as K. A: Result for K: 10.6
